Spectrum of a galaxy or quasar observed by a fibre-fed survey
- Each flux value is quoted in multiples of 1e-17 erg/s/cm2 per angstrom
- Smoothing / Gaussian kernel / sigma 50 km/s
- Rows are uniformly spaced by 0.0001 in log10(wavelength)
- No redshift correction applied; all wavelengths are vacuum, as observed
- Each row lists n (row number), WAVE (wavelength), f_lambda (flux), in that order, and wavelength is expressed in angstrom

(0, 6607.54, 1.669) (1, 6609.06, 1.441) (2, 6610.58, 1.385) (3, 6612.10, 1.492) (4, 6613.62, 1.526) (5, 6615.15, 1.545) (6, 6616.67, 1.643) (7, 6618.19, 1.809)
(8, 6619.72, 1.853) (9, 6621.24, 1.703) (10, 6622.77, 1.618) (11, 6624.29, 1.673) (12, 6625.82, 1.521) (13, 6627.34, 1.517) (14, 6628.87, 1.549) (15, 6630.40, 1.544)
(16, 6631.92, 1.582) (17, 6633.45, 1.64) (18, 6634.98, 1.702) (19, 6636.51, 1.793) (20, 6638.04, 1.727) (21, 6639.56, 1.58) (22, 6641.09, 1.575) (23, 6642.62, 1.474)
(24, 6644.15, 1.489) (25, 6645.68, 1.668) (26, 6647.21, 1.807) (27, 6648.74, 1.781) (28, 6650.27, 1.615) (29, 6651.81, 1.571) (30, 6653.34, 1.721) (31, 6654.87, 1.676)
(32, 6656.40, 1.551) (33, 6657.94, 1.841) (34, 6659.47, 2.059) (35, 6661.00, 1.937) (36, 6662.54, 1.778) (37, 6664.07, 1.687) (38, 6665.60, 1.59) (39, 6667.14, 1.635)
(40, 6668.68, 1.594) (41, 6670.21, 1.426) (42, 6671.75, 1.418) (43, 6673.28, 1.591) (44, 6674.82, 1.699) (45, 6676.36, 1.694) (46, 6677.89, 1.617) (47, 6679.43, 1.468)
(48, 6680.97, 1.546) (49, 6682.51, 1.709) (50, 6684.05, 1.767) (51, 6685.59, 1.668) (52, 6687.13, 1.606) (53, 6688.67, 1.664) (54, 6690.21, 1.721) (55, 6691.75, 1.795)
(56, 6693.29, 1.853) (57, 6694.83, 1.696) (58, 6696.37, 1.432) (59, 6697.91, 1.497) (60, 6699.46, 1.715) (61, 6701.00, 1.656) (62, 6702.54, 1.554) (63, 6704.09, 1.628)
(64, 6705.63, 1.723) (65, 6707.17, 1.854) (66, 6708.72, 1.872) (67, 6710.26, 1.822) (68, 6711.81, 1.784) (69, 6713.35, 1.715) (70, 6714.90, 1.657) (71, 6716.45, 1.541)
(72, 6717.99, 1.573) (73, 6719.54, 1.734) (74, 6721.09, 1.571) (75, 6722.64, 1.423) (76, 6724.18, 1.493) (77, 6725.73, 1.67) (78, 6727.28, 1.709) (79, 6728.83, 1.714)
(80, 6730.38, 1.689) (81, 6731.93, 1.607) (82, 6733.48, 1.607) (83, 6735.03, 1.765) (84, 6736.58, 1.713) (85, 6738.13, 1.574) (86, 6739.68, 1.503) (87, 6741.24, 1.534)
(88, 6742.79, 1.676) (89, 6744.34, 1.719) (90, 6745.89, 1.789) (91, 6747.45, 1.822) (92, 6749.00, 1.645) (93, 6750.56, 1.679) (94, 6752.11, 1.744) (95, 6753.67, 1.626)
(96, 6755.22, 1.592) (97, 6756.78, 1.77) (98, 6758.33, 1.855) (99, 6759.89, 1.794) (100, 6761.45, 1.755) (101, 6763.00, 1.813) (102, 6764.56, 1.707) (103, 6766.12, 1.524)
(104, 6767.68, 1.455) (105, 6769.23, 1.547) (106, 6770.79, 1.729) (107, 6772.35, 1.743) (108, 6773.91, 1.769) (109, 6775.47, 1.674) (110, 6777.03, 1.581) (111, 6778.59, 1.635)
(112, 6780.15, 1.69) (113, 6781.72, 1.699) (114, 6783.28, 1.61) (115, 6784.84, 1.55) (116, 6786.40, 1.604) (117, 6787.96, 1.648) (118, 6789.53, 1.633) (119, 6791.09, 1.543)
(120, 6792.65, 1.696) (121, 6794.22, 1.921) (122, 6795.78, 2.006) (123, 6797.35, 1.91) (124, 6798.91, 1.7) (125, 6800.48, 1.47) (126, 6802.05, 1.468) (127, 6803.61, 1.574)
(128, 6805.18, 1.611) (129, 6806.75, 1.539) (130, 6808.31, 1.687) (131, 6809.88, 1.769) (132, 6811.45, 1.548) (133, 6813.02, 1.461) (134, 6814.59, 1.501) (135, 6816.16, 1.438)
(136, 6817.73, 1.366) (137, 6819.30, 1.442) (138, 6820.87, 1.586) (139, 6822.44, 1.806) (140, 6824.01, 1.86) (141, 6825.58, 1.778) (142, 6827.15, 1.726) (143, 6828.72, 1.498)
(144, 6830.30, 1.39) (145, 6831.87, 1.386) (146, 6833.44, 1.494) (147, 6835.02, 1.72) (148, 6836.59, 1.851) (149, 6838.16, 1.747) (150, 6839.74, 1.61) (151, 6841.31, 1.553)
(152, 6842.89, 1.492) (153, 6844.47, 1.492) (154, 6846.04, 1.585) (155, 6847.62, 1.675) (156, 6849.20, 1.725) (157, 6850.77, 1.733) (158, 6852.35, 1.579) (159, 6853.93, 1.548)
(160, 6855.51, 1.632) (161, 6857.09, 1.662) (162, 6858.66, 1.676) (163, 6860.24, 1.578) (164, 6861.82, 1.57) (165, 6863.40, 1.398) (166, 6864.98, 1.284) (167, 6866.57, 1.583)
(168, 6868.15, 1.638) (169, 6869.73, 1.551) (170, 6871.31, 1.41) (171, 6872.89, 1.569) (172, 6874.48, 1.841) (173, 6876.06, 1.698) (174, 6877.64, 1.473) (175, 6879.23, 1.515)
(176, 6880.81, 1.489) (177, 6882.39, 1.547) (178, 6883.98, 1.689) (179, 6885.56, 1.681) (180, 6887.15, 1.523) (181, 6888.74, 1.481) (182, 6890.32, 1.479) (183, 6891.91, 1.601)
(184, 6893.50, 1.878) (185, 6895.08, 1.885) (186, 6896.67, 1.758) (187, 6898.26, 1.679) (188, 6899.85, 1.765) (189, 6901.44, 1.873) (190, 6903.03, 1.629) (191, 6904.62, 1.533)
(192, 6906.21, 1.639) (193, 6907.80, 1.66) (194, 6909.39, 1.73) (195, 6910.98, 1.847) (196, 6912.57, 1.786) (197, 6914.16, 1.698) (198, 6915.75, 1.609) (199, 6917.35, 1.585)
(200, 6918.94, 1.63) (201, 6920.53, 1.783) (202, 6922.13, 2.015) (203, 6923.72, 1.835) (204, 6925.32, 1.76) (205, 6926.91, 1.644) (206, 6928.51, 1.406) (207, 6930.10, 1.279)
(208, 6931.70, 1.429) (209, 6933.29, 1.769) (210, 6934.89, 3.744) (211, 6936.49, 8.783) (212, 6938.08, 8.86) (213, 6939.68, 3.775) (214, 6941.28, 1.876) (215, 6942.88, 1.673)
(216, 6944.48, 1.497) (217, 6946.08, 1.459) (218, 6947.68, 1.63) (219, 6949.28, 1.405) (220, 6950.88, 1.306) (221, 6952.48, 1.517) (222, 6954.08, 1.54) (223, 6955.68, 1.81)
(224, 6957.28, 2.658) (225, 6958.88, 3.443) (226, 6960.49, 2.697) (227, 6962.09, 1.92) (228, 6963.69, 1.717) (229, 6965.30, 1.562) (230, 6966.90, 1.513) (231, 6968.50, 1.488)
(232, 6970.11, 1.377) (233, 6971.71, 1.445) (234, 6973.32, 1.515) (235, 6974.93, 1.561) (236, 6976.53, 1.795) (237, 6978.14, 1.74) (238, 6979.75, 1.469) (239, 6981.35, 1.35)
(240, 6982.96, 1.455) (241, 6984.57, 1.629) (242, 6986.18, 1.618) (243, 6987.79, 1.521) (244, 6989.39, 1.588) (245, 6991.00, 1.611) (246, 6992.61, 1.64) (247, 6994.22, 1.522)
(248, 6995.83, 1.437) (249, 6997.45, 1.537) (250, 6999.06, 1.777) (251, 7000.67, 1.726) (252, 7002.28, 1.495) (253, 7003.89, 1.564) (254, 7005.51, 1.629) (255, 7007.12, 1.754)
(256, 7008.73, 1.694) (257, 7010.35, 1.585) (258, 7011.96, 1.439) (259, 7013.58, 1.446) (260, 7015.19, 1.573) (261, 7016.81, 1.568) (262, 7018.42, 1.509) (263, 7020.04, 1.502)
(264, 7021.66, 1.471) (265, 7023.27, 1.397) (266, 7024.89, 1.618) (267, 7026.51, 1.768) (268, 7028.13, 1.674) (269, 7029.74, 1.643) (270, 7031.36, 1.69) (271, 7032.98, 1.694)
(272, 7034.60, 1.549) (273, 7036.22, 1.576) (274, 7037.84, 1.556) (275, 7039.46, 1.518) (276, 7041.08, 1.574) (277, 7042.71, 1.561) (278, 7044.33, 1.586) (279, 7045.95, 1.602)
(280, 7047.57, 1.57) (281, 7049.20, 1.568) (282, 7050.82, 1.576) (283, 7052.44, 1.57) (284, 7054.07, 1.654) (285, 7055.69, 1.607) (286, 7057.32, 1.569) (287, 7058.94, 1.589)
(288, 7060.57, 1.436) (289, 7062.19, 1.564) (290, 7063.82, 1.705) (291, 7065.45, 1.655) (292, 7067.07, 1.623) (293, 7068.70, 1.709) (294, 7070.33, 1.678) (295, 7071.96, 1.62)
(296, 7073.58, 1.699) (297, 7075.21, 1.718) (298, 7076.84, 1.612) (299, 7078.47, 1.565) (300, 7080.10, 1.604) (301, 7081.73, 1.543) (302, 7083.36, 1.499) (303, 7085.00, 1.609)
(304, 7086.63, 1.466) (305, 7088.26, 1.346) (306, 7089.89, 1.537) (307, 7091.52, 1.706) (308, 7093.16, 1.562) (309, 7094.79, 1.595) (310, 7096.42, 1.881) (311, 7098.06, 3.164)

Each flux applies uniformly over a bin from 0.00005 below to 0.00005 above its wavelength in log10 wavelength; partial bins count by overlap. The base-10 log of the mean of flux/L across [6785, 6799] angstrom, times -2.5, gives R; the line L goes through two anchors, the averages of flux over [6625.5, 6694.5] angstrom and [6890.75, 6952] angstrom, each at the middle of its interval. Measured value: 0.10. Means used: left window 1.66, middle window 1.73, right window 2.14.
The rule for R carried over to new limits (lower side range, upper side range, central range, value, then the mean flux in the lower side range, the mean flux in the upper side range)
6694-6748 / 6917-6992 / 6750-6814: 0.06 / 1.66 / 2.08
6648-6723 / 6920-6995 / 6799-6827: 0.17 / 1.67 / 2.08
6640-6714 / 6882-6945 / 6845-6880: 0.27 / 1.67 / 2.14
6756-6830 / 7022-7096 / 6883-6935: -0.05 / 1.65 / 1.6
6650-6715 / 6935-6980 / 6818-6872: 0.29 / 1.68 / 2.35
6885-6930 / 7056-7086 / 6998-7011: -0.01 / 1.69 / 1.61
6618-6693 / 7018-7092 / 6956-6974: -0.21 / 1.66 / 1.59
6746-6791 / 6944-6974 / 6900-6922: 0.02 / 1.67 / 1.77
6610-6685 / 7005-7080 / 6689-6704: -0.01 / 1.64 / 1.6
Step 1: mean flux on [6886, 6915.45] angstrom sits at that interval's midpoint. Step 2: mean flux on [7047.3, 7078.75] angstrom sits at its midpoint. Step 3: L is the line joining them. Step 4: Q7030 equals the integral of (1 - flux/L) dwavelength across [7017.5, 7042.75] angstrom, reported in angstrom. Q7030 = 0.8 angstrom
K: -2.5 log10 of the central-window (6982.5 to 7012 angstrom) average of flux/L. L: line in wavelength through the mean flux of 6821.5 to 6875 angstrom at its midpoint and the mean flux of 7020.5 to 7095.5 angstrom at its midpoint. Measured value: 0.00 mag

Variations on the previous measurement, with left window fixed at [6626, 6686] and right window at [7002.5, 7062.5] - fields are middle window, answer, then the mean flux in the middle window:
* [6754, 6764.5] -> -0.08 mag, 1.75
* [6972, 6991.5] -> 0.01 mag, 1.57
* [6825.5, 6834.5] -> 0.06 mag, 1.53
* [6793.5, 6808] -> -0.04 mag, 1.69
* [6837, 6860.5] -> -0.01 mag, 1.62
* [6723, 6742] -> 0.00 mag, 1.63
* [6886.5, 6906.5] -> -0.05 mag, 1.67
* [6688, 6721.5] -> -0.03 mag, 1.69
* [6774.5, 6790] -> -0.01 mag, 1.63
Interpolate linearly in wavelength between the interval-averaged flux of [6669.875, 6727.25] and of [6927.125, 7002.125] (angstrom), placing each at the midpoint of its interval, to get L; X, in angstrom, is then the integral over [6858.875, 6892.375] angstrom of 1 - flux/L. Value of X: 6.4 angstrom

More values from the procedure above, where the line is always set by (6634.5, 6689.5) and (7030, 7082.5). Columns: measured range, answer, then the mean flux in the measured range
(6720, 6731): 0.3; 1.61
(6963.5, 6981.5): 0.8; 1.55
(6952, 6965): -4.3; 2.16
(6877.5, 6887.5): 0.4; 1.57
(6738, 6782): -0.9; 1.68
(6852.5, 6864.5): 0.4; 1.57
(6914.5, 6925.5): -0.8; 1.74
